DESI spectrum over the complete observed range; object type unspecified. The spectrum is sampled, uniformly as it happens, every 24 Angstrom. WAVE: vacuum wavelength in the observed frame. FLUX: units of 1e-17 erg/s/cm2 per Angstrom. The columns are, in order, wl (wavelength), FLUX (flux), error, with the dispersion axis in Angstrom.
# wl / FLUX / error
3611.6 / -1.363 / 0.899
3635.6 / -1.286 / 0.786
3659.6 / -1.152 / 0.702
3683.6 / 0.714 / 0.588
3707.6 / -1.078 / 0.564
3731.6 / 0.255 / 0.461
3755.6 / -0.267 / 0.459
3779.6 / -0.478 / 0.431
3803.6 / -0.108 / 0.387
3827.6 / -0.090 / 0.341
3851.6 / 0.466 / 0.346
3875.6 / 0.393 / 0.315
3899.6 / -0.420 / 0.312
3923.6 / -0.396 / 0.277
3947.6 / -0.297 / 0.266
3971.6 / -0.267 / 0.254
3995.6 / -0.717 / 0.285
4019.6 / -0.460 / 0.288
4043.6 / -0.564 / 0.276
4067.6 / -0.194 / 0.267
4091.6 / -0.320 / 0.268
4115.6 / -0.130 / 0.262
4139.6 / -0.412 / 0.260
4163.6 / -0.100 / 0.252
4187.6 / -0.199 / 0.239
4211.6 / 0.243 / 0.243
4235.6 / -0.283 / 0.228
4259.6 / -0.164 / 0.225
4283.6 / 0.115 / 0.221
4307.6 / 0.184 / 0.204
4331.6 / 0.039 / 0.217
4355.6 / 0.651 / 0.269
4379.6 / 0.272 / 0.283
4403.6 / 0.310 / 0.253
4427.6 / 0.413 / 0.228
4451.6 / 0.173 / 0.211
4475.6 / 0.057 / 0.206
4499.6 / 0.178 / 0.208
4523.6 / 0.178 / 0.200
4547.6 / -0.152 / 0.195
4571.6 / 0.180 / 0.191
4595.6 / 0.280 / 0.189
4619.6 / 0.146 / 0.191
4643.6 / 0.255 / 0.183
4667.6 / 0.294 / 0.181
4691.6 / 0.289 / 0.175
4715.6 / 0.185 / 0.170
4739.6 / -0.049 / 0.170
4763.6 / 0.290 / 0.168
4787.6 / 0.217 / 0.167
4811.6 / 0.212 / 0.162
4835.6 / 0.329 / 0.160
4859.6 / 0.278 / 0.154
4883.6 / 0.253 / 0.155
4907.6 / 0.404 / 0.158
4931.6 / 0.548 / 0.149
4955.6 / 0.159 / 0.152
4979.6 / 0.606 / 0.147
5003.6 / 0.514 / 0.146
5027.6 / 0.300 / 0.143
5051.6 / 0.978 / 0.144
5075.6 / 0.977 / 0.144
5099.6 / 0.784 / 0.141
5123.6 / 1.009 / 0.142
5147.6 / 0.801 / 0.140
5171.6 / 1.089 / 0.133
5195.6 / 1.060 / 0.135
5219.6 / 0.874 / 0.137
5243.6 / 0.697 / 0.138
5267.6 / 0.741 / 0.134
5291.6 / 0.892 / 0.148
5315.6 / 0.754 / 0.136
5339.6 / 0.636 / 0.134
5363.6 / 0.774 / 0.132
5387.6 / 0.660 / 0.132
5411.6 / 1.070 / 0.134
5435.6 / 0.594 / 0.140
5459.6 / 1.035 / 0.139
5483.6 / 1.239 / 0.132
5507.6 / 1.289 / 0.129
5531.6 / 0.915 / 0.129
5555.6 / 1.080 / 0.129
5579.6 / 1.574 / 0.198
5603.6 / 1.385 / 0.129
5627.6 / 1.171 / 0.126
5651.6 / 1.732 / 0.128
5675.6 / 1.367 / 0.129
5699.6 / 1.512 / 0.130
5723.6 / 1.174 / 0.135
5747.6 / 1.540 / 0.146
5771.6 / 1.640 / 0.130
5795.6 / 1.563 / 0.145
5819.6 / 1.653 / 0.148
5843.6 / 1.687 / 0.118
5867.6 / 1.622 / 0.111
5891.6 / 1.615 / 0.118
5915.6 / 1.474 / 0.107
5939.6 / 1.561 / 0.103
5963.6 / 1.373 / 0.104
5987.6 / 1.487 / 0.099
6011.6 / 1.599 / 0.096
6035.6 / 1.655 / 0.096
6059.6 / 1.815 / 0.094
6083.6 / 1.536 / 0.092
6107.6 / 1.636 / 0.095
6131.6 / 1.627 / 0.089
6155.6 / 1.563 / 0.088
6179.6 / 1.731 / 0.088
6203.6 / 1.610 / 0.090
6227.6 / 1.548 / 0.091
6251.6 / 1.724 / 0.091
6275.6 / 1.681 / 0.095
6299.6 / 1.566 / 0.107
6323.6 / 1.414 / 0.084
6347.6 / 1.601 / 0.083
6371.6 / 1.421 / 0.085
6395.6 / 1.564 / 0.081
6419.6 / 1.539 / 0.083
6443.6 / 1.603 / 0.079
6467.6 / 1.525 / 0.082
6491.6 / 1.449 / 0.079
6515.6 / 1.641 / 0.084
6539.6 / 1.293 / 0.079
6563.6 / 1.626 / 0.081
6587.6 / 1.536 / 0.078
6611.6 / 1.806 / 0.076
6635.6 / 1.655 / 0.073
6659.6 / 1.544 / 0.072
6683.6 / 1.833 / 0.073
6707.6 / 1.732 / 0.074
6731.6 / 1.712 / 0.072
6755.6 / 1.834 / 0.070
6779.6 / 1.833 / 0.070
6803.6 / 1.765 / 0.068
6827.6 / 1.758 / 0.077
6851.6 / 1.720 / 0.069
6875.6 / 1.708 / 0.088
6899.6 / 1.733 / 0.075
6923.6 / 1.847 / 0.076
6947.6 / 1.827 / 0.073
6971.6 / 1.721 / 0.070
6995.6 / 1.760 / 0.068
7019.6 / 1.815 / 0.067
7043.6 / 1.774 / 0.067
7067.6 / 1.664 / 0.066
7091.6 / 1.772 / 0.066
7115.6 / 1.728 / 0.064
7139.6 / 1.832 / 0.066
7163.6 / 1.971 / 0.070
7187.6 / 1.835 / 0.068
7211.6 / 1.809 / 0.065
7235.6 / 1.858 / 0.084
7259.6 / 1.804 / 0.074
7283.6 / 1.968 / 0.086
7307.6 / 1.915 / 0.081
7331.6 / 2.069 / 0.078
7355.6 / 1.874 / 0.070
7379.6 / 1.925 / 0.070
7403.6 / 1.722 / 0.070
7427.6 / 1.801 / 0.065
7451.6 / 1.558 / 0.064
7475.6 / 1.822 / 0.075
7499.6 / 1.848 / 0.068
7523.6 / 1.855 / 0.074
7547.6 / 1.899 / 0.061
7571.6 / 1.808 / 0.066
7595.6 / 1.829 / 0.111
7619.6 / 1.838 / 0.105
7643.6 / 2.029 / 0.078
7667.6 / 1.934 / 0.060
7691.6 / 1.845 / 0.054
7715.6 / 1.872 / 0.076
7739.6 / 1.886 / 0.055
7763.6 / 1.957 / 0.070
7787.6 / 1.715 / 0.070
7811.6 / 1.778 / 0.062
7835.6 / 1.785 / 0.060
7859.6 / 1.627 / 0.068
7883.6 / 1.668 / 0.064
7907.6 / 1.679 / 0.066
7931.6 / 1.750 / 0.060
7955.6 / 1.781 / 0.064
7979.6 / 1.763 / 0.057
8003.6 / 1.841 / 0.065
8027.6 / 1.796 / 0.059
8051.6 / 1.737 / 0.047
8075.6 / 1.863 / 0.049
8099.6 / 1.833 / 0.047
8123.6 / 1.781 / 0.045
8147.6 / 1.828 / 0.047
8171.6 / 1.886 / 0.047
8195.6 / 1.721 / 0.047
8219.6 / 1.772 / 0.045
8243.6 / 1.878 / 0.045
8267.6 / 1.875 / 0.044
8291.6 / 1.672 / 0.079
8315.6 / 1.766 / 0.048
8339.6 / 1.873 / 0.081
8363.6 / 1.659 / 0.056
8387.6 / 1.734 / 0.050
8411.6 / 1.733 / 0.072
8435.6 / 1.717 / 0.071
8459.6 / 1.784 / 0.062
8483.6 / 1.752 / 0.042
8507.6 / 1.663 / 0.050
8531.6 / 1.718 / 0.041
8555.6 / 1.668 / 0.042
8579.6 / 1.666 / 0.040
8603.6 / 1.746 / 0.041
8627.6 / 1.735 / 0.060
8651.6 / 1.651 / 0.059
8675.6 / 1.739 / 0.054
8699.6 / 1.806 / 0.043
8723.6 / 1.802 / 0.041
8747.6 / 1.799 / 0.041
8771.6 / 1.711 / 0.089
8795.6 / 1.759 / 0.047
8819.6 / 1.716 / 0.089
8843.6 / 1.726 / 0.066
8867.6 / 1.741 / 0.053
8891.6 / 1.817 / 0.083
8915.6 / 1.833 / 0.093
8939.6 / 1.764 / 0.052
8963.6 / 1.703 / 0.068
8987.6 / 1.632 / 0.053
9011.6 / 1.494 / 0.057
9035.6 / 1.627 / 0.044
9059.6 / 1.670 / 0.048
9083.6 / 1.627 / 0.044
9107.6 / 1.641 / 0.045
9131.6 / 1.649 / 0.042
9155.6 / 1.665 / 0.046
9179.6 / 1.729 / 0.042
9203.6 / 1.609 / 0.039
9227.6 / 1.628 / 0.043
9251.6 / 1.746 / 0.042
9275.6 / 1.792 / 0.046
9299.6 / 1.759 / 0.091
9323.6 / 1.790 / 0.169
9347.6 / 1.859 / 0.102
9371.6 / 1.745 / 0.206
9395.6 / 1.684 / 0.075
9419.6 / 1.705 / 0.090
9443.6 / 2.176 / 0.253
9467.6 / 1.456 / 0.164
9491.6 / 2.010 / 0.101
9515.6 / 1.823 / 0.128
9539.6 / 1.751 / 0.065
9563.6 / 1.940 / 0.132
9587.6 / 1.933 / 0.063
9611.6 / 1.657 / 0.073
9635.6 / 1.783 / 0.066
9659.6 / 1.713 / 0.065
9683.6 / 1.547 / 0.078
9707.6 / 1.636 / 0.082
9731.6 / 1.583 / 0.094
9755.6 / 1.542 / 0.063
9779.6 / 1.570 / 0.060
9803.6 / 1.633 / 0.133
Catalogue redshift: 0.26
